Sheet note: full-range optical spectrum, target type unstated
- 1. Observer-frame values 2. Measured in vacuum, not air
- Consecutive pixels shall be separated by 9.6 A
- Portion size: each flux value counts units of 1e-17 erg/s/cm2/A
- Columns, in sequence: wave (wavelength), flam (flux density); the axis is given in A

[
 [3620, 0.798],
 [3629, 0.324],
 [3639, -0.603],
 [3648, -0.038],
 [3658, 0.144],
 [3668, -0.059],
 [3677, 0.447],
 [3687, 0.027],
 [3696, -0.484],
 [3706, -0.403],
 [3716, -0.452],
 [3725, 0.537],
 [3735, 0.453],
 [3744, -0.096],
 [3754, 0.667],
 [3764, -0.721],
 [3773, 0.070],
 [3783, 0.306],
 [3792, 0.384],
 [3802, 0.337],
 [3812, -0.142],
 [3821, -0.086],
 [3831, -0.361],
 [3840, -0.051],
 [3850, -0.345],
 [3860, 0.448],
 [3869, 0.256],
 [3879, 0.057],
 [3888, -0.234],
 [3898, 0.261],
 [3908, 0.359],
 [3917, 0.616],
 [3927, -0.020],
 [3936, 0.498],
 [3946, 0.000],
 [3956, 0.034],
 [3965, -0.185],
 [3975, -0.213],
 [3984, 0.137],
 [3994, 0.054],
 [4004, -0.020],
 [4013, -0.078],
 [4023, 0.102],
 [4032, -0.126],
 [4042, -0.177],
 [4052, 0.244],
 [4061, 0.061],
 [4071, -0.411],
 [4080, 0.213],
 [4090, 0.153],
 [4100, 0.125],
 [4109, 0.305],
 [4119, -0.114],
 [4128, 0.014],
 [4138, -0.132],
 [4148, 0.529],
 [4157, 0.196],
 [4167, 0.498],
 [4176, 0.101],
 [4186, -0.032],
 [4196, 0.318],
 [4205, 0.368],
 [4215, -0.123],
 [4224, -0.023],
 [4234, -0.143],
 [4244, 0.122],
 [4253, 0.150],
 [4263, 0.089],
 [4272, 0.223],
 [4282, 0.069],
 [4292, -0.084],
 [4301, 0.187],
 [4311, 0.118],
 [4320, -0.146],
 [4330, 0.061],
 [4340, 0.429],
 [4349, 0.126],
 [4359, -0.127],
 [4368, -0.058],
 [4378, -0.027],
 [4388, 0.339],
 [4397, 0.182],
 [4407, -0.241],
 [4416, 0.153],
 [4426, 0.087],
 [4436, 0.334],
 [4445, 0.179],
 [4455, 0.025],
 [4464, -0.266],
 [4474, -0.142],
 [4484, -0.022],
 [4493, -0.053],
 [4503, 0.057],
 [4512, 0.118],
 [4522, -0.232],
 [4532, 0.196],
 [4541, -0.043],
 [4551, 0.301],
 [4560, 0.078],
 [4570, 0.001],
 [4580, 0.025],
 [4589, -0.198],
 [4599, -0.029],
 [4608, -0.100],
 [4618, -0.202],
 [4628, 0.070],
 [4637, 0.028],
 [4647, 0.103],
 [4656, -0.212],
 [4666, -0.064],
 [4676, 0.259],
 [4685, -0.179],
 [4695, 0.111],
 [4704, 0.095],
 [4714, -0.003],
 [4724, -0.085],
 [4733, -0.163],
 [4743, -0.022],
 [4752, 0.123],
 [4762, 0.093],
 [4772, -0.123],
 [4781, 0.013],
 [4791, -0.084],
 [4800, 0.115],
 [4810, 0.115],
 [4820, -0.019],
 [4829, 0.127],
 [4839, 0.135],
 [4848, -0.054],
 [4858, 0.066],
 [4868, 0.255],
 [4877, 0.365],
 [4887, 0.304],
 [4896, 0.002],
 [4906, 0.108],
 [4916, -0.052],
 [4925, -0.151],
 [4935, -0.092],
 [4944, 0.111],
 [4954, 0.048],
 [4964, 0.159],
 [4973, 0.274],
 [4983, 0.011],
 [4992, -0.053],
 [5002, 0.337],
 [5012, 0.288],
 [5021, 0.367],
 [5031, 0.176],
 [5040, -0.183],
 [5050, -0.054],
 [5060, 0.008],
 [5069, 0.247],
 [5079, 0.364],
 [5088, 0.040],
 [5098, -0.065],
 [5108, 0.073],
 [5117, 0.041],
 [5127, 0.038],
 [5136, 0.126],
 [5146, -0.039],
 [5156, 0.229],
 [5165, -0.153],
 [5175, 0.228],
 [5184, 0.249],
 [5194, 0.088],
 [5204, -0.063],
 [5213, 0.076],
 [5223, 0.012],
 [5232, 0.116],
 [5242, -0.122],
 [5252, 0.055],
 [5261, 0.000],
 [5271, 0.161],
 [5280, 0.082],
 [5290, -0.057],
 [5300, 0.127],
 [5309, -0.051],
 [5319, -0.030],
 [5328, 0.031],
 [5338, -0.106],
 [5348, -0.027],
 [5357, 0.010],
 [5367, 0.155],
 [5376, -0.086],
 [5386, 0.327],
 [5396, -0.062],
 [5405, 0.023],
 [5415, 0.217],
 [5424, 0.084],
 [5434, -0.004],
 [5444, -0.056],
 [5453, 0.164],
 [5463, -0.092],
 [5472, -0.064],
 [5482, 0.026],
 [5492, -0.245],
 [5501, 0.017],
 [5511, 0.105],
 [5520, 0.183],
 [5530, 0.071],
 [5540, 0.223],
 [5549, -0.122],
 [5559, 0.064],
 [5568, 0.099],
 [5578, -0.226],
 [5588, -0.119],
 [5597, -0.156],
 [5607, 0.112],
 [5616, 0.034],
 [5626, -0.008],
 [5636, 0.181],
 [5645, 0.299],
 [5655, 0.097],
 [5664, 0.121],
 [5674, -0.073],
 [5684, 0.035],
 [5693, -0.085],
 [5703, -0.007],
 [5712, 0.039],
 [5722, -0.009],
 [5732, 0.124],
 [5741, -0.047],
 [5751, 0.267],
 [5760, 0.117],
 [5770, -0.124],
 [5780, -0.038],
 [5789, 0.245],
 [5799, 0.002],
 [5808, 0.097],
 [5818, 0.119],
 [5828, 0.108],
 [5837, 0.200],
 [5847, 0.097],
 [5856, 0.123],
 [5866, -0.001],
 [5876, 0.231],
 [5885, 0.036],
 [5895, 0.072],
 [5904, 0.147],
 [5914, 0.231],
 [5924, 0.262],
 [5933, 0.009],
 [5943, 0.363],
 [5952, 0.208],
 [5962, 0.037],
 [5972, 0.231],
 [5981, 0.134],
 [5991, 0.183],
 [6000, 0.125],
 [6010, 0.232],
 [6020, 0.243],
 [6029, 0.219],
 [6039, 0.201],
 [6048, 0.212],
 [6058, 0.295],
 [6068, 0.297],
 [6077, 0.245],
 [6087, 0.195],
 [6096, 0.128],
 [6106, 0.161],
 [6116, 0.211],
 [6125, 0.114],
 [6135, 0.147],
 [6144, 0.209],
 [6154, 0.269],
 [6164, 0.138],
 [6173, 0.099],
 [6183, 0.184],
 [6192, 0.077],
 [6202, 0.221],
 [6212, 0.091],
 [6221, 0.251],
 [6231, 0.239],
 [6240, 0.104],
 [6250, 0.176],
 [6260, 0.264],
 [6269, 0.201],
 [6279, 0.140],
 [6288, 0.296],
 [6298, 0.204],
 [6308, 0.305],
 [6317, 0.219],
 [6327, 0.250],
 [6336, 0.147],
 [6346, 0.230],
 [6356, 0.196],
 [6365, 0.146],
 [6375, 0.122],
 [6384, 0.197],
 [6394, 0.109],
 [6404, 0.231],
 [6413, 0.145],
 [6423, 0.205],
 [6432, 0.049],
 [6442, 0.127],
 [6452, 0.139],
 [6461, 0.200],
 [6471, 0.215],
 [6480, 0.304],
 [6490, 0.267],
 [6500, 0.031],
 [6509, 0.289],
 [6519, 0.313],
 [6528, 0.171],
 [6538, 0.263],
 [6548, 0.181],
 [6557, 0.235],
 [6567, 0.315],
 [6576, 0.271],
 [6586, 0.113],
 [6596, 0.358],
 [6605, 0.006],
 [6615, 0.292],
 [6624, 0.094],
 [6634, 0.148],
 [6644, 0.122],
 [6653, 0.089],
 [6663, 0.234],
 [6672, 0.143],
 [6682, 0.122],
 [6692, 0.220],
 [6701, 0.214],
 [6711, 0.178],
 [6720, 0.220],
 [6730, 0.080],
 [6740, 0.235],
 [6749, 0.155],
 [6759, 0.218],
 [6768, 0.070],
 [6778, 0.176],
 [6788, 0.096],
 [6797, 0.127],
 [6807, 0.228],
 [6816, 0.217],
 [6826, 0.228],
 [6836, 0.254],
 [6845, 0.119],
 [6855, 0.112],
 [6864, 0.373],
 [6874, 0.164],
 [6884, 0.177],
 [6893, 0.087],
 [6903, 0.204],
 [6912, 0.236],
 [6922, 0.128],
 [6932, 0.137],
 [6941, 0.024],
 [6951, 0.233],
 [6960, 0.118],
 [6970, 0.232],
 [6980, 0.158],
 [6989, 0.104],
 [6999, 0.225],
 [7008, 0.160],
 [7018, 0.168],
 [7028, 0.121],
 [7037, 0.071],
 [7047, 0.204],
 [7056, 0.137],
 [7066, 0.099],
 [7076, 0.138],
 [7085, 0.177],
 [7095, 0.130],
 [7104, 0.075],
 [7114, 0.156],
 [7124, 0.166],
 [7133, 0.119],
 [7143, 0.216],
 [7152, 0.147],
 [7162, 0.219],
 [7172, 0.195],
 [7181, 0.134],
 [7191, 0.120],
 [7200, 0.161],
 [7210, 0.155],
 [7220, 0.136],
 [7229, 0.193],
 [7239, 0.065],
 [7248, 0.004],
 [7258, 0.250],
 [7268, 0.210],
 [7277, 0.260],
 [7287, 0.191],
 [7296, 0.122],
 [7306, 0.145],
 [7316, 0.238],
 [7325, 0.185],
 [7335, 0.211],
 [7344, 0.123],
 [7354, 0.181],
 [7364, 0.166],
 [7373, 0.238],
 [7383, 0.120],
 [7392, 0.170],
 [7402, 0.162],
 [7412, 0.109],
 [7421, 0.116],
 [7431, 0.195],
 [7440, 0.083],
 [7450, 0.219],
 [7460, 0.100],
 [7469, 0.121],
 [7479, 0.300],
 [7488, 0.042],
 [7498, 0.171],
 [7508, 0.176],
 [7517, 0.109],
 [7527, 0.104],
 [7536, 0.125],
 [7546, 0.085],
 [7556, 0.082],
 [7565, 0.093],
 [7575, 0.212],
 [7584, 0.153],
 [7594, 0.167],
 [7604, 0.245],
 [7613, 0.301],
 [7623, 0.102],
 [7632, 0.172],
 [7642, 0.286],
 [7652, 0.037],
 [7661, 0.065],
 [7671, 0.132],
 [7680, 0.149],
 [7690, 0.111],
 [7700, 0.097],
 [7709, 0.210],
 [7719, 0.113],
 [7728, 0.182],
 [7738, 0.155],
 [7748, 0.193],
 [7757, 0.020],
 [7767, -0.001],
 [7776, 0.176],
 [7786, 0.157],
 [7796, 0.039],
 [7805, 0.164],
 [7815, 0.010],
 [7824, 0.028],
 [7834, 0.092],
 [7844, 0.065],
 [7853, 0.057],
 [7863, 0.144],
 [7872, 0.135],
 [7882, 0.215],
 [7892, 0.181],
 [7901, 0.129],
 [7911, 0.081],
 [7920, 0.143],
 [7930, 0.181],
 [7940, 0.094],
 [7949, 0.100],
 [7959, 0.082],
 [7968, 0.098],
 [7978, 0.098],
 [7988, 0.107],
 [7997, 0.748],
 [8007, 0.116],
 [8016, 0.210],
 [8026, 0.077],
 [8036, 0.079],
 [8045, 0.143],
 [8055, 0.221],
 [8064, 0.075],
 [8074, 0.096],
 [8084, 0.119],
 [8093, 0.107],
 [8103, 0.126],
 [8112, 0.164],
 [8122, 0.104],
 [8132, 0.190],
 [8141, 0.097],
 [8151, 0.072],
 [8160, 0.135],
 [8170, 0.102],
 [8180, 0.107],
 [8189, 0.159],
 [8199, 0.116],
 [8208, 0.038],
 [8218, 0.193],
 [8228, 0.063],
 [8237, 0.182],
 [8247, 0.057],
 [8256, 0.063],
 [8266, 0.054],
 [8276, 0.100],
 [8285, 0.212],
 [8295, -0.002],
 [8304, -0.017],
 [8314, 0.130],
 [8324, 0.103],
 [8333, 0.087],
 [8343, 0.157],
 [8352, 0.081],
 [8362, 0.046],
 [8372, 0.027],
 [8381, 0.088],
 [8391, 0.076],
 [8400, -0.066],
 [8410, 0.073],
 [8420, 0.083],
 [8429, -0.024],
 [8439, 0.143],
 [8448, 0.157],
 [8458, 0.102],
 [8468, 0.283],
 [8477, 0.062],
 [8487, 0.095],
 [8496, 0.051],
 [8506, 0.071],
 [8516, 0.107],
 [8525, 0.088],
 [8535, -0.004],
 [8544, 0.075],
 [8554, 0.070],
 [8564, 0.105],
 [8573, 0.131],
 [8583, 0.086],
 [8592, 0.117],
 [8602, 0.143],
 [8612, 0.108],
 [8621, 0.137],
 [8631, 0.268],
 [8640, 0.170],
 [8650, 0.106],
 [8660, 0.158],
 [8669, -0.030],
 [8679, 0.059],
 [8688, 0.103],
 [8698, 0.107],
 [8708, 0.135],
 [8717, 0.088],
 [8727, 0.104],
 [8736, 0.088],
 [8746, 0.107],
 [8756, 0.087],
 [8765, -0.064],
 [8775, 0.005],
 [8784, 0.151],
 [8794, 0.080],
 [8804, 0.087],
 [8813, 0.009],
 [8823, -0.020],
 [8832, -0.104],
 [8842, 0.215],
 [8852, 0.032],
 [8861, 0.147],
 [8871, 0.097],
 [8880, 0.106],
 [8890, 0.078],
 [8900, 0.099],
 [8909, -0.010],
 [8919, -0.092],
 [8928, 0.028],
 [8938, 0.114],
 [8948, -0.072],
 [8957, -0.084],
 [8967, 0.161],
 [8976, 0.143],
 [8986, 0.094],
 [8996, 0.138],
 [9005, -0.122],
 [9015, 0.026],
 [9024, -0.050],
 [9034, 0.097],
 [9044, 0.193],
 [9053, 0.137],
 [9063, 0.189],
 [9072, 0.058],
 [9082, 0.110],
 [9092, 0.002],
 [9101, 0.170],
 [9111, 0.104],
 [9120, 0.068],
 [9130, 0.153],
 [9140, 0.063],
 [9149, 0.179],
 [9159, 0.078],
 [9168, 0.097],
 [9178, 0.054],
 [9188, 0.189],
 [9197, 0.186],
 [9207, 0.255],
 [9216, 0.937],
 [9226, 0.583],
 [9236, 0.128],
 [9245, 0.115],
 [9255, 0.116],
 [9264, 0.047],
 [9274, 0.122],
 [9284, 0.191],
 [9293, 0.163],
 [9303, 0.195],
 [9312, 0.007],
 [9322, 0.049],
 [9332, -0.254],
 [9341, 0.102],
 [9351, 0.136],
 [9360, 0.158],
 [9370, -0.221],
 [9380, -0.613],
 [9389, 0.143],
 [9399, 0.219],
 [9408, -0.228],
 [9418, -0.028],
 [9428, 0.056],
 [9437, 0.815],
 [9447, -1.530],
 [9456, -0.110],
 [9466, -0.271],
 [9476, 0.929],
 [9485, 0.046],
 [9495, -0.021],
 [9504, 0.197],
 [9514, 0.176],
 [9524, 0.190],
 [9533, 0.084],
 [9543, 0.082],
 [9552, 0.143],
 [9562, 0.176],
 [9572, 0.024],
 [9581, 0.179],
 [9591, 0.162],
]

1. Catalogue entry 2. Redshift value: 1.472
